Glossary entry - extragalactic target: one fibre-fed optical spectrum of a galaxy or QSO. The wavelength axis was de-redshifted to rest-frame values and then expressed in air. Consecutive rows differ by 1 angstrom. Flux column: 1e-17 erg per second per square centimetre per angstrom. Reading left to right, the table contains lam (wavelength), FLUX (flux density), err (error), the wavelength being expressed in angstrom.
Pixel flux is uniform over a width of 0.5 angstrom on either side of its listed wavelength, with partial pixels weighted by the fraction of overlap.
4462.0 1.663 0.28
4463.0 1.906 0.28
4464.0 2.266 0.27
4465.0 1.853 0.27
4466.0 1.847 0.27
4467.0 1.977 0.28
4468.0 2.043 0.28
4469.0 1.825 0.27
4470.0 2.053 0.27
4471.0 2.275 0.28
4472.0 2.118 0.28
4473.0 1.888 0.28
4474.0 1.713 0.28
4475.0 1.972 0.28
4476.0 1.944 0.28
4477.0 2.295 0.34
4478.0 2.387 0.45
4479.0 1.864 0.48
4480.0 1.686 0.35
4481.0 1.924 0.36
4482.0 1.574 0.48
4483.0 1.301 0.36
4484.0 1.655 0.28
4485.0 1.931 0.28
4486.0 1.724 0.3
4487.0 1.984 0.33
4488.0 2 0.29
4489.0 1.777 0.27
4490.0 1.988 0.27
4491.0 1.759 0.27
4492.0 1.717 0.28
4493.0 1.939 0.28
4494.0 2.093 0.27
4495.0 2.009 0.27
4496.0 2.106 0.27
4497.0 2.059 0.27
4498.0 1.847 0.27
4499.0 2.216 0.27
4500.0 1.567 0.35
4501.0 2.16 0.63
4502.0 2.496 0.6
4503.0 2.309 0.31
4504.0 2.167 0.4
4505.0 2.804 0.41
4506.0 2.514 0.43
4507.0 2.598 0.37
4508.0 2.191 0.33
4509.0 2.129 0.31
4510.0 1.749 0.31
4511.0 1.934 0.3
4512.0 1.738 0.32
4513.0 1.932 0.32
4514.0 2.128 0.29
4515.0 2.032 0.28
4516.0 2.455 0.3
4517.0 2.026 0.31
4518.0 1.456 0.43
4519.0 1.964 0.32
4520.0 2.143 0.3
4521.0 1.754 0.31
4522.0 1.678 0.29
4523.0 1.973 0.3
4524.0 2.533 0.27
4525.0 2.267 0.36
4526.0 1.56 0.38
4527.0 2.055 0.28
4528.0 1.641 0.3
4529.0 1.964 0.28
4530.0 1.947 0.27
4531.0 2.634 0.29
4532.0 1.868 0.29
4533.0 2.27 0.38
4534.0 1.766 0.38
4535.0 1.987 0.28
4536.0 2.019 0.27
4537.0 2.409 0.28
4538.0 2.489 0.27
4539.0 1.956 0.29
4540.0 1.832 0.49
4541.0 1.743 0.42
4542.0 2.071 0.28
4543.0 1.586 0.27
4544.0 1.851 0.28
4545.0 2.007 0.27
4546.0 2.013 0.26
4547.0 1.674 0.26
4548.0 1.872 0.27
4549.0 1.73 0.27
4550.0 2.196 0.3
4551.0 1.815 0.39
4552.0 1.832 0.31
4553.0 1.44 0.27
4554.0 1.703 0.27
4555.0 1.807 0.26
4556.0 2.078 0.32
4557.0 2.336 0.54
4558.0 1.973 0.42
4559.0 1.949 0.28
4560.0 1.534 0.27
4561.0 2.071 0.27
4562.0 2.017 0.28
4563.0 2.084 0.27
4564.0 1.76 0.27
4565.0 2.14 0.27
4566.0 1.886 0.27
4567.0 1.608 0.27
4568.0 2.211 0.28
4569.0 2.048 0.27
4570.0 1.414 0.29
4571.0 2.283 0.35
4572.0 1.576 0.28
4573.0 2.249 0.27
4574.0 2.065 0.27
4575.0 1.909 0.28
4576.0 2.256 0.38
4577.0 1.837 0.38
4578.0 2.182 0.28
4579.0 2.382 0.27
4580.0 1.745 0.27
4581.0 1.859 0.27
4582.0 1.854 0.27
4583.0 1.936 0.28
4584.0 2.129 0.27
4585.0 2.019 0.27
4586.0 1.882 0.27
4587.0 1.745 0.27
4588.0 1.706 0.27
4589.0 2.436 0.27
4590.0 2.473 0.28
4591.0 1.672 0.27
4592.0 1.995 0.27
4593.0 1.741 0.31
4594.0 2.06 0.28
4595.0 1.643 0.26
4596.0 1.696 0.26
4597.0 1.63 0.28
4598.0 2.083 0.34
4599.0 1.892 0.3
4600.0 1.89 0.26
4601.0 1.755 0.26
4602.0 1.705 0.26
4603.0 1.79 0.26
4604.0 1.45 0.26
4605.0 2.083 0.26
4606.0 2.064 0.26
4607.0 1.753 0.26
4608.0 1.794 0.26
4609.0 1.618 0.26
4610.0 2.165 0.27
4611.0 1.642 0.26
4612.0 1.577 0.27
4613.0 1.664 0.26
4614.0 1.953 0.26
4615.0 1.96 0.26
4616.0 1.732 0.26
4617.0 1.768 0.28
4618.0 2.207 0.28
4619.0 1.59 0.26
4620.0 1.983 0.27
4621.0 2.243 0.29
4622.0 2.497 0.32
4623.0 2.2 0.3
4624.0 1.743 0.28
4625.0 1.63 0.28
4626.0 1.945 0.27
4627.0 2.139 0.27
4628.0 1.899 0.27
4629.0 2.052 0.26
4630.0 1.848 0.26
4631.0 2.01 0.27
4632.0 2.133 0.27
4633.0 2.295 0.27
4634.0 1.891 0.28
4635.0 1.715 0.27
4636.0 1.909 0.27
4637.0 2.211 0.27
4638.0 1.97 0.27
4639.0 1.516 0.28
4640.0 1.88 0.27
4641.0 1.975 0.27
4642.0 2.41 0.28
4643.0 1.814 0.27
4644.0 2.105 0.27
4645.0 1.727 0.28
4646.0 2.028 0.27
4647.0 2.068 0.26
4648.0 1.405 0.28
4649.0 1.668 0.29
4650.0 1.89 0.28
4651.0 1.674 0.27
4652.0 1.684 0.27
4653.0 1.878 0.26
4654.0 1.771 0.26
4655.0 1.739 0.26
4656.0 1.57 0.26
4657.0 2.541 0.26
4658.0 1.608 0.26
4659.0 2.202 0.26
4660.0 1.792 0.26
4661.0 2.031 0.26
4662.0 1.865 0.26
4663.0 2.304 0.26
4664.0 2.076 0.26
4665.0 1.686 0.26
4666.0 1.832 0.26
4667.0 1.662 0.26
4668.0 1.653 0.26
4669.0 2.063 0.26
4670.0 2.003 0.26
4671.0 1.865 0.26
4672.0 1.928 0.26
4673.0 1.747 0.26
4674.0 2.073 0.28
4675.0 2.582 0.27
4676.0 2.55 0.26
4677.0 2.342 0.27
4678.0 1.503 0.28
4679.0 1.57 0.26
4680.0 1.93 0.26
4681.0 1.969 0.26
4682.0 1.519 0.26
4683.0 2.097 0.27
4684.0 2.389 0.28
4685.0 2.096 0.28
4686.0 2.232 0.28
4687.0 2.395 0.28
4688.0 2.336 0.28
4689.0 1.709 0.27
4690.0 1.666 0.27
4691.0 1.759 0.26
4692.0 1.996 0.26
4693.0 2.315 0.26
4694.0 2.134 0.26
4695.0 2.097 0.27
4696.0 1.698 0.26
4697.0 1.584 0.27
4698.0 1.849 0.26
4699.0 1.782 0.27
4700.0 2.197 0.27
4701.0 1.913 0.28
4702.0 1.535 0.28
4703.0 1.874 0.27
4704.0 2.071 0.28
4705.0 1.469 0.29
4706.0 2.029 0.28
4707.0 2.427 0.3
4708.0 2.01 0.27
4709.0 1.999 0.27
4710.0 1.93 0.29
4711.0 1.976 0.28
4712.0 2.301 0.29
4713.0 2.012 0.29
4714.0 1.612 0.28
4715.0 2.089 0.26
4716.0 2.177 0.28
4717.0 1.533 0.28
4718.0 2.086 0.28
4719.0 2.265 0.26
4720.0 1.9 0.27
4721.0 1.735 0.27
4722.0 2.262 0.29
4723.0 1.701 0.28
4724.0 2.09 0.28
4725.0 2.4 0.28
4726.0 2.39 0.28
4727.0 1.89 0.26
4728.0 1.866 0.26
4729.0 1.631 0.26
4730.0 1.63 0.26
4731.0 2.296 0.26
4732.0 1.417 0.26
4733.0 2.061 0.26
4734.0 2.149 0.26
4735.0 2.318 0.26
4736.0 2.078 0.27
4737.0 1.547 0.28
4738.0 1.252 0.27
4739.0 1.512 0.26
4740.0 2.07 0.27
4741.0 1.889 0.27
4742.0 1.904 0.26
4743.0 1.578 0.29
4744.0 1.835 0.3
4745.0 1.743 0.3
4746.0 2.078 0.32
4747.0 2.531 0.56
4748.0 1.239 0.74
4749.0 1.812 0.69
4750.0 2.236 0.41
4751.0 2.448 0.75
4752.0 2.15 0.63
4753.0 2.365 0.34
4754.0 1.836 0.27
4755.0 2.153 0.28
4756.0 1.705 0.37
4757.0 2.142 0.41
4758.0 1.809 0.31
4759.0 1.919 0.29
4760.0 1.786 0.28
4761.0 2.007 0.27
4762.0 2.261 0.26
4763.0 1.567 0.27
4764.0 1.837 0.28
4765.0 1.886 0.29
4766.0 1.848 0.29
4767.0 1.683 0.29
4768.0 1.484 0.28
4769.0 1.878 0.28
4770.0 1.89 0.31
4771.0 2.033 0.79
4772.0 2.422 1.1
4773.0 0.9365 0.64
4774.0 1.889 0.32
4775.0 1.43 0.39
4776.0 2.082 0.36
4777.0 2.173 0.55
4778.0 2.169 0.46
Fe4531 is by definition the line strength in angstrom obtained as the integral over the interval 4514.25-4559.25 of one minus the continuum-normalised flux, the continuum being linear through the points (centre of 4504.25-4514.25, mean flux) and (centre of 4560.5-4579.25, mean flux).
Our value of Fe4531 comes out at 2.74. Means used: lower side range 2.17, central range 1.96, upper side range 1.99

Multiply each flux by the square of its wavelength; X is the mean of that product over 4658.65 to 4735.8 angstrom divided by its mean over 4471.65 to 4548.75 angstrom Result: 1.08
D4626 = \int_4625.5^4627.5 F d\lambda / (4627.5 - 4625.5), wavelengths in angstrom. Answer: 2.04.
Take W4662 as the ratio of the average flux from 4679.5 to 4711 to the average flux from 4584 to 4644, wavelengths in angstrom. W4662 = 1.0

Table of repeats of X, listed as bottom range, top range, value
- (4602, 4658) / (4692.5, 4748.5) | 1.06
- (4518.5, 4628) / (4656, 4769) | 1.07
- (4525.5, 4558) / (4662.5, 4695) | 1.09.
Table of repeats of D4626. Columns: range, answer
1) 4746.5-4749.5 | 1.86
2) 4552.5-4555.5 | 1.65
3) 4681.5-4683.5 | 1.81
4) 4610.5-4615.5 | 1.76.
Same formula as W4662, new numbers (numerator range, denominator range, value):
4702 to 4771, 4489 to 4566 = 0.97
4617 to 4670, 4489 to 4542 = 0.94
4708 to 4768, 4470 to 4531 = 0.97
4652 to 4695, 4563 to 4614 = 1.04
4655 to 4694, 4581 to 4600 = 1.03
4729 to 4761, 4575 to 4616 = 1.01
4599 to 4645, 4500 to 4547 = 0.93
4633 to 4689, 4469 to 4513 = 0.97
